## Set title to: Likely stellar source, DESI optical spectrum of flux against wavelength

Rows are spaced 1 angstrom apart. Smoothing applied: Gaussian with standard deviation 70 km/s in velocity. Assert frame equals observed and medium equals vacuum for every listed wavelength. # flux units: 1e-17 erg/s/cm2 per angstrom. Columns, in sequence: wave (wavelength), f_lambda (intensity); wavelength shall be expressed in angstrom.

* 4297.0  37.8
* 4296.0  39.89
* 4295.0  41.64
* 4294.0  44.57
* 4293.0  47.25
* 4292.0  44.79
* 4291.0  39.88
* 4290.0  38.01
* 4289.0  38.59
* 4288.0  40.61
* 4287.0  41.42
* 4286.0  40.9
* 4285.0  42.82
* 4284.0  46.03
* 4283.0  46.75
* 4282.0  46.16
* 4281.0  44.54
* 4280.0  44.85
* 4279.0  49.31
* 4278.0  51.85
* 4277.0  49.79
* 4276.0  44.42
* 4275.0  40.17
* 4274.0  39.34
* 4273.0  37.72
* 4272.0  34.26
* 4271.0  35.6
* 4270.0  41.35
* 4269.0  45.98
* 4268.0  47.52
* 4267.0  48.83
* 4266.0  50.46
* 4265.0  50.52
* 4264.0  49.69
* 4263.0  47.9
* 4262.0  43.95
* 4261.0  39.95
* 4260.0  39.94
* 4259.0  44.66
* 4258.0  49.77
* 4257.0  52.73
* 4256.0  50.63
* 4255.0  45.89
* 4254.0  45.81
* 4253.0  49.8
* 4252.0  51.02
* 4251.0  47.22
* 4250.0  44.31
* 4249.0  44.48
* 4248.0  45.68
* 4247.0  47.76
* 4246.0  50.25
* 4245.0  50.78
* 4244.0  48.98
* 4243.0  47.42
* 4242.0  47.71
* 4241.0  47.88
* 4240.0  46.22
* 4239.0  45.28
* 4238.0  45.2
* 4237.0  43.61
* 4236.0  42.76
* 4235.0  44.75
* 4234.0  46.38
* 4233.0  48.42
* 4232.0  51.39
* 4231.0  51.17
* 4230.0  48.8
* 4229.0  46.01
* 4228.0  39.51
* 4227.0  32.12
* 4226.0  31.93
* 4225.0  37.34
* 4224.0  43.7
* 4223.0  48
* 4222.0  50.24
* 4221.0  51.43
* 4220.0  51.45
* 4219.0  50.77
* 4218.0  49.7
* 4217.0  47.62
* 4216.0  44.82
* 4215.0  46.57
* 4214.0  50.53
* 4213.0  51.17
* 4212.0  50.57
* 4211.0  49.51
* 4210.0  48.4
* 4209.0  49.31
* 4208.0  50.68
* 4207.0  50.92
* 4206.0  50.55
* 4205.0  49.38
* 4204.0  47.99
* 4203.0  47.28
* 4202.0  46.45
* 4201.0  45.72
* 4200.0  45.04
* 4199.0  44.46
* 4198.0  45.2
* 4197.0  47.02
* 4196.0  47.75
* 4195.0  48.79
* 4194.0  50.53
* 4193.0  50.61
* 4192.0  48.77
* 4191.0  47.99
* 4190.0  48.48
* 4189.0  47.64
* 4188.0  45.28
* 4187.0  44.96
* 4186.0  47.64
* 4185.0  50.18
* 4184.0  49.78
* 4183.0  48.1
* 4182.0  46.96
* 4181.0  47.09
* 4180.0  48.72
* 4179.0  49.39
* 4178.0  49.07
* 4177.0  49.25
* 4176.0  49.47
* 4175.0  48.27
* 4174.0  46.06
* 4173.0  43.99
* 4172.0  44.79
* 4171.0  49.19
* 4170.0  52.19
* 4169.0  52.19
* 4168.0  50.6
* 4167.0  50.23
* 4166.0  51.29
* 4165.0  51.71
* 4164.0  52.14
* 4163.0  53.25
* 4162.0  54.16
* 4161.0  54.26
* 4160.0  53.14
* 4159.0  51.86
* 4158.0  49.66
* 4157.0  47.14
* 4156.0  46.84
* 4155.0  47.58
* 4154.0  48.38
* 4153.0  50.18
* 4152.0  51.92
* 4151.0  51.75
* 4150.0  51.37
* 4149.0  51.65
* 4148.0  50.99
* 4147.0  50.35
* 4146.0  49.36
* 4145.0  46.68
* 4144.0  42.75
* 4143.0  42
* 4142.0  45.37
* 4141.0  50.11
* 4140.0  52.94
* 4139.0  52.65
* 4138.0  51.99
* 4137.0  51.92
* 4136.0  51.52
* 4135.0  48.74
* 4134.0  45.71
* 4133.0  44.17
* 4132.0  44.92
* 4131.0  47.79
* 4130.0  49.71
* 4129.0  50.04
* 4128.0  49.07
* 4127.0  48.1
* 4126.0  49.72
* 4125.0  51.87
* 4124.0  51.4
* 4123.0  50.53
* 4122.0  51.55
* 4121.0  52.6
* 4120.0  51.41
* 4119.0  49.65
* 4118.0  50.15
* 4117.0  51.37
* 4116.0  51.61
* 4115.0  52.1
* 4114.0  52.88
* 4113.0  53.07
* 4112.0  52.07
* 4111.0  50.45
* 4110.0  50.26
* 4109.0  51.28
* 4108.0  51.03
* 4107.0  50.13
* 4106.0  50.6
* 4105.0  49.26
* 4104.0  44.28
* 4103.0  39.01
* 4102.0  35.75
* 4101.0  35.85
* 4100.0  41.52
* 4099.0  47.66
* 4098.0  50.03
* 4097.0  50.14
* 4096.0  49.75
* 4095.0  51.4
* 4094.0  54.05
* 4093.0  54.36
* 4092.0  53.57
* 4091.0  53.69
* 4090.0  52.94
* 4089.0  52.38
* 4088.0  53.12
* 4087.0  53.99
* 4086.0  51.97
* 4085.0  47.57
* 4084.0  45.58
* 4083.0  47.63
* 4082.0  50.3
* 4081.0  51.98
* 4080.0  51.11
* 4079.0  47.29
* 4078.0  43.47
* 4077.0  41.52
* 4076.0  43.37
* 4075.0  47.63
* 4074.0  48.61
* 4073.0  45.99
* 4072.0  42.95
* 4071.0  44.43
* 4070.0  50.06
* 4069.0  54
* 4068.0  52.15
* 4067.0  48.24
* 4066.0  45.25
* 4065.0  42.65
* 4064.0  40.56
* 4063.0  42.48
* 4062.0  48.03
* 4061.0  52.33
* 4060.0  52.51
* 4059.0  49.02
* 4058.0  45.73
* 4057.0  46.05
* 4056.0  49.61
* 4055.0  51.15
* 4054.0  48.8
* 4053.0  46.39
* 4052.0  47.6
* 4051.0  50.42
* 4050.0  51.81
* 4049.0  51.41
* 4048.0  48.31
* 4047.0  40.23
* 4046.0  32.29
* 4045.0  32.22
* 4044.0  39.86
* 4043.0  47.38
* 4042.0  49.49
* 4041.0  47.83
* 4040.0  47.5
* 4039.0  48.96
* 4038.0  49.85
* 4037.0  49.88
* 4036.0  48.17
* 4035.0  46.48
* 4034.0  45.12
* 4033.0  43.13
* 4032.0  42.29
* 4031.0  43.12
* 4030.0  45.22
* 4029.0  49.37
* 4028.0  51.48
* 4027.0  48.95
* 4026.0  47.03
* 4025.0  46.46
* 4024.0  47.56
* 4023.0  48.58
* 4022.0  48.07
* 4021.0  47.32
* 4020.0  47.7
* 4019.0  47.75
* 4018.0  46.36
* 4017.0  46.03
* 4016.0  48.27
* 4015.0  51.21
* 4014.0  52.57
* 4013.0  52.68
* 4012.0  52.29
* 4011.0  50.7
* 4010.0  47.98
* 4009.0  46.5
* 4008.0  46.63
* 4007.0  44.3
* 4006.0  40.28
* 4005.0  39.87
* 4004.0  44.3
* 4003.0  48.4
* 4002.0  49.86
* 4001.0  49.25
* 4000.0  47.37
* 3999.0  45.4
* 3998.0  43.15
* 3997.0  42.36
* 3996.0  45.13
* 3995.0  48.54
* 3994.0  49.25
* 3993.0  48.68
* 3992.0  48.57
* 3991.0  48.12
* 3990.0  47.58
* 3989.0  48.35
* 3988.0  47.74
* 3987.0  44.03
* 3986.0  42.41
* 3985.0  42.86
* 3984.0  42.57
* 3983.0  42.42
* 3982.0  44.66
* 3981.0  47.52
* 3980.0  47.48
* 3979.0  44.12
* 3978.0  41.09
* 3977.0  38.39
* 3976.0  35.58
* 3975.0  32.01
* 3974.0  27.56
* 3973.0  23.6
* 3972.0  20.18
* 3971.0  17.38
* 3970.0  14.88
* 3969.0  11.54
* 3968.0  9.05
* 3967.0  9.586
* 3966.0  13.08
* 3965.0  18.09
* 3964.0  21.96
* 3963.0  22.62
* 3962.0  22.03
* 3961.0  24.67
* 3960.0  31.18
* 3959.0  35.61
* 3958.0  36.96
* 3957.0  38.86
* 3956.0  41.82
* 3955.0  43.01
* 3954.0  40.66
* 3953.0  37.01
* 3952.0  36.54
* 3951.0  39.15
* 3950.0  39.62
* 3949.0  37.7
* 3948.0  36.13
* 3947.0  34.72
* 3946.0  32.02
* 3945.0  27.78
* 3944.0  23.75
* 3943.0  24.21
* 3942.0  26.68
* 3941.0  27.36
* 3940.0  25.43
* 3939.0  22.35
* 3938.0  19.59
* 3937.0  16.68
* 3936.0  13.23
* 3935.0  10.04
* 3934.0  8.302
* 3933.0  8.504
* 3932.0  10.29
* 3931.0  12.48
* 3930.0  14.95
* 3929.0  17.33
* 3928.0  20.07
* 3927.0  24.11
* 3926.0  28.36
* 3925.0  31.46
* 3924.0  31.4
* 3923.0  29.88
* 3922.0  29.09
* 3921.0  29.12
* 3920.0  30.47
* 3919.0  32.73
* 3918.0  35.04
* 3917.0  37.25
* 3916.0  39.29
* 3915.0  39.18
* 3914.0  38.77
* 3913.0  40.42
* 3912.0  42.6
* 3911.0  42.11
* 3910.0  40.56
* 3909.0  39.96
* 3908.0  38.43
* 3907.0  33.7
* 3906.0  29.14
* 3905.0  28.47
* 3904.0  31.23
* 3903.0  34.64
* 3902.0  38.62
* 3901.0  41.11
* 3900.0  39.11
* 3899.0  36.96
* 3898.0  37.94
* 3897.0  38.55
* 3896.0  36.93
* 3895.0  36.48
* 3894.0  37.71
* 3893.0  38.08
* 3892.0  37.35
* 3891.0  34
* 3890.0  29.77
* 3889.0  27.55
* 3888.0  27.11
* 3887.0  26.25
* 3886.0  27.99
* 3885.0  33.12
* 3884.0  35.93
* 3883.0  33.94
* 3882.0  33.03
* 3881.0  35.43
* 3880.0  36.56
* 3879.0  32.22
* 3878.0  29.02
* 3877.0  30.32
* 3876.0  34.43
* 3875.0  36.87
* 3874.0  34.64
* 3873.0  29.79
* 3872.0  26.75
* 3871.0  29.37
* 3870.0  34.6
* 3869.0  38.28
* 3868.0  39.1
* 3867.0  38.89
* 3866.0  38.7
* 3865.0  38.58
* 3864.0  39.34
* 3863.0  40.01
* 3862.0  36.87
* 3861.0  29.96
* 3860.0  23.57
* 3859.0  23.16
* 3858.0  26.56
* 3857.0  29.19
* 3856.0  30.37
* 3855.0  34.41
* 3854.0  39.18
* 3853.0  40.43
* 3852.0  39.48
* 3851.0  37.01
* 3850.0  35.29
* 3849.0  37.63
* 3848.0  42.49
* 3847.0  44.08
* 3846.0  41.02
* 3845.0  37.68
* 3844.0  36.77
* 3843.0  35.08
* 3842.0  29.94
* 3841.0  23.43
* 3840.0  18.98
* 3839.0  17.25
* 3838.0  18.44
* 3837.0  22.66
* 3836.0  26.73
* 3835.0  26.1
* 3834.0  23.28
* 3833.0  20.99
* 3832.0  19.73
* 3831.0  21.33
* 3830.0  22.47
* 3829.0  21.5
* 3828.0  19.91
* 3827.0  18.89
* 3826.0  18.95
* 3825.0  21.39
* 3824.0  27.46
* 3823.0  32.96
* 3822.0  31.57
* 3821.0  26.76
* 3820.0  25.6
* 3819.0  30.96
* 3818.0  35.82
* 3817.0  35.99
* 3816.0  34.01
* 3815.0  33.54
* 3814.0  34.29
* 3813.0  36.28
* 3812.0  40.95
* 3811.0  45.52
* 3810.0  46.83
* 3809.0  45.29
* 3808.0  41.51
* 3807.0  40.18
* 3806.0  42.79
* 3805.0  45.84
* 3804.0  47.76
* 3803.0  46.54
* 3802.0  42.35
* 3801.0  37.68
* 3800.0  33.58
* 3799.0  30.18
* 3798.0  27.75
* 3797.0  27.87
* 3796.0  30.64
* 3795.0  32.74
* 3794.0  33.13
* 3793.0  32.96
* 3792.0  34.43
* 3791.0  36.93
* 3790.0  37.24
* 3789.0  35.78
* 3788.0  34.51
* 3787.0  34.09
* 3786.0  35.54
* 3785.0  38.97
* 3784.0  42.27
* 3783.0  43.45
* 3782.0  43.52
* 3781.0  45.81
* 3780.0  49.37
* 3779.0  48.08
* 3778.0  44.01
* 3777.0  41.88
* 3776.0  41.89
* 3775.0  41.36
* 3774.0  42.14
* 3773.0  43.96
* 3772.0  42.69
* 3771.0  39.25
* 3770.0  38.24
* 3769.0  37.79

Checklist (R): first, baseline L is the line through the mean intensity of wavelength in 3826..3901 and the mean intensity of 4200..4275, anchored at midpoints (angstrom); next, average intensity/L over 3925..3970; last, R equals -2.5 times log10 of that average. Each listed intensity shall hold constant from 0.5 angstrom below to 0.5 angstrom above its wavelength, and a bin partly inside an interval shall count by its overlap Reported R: 0.38 mag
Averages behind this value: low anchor 31.9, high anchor 46.4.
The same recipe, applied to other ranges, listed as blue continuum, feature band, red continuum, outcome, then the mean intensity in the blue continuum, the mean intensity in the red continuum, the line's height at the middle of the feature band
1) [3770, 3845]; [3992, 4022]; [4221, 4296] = -0.21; 34.1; 45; 38.9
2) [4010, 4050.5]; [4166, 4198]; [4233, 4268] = -0.03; 47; 47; 47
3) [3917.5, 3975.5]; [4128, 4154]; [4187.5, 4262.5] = -0.21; 25.5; 47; 40.5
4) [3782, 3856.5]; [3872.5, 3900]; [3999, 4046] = 0.12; 33.2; 46.8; 37.7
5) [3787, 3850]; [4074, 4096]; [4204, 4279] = -0.21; 32.3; 46.5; 41.3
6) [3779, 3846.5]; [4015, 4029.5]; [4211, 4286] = -0.22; 33.1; 46.1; 39.3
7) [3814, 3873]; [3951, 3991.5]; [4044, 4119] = 0.20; 30.6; 48.1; 40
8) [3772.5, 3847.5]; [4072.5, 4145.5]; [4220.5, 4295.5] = -0.18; 34.1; 45.1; 41.5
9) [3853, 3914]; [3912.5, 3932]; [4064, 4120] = 0.26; 34.5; 48.7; 37.1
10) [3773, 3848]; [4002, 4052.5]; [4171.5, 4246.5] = -0.14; 34.1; 47.3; 41.3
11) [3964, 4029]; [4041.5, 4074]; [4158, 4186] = -0.05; 41.5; 49.9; 44.4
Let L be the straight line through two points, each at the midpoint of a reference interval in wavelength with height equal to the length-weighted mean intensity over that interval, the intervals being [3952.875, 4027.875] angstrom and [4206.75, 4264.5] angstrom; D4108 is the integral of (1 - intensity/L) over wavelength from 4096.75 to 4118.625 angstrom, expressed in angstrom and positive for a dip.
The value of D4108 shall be -2.4 angstrom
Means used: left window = 40.1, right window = 46.9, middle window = 48.2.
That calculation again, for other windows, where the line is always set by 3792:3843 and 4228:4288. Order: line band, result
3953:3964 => 0.75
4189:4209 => -1.90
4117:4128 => -2.48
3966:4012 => -3.54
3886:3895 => 0.35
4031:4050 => -3.24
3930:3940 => 5.96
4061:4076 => -2.73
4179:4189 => -0.99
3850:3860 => -0.19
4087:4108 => -4.24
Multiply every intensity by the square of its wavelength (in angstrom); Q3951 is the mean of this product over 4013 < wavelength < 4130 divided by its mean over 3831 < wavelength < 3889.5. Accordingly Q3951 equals 1.68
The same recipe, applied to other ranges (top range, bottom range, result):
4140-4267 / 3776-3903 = 1.69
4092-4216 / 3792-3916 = 1.70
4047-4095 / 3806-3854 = 1.76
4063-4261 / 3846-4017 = 1.56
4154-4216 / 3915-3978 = 2.07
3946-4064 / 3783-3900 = 1.37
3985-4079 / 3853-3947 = 1.61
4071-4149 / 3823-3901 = 1.75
